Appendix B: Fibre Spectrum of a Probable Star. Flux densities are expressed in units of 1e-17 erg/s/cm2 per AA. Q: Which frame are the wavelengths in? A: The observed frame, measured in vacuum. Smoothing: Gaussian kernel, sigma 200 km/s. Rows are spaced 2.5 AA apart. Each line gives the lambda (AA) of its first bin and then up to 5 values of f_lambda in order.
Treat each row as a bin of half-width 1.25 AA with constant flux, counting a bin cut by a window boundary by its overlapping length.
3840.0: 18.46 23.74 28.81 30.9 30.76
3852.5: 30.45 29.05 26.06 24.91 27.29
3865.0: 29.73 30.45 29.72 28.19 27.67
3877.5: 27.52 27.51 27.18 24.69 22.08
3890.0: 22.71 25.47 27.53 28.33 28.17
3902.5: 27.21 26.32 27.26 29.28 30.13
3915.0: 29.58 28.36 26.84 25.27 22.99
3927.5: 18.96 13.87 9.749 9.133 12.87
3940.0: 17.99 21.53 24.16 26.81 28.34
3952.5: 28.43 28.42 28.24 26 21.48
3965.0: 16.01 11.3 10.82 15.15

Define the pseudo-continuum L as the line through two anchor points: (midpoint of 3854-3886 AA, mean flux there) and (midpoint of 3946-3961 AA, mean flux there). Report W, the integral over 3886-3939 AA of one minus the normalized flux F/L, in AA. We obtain 8.2 AA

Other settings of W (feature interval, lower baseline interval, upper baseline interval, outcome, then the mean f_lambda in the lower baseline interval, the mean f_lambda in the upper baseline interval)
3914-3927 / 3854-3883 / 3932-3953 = -2.2 AA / 28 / 19.9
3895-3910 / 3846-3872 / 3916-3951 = -2.3 AA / 28.9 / 20.5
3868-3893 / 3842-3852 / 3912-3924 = 1.8 AA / 29.1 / 27.8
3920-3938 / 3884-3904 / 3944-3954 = 6.5 AA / 25.8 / 27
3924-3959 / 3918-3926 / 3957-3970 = 1.9 AA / 25.4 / 19.2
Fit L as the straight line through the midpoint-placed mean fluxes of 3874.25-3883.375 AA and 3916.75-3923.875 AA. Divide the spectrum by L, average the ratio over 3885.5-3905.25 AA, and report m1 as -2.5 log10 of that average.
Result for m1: 0.050 mag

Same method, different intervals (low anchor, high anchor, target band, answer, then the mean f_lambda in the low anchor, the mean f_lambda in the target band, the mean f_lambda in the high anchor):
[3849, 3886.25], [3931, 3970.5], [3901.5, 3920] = -0.177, 28.1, 28.2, 20.2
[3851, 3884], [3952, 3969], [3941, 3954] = -0.114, 28.1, 25.8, 22.4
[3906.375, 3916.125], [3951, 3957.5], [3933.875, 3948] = 0.478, 29.1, 18.4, 28.4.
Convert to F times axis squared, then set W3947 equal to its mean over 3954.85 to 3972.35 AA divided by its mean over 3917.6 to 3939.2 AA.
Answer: 1.10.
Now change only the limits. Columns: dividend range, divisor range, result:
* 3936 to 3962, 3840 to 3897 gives 0.92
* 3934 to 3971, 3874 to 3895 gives 0.84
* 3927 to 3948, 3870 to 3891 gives 0.66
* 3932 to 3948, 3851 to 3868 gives 0.64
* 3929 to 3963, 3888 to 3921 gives 0.79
